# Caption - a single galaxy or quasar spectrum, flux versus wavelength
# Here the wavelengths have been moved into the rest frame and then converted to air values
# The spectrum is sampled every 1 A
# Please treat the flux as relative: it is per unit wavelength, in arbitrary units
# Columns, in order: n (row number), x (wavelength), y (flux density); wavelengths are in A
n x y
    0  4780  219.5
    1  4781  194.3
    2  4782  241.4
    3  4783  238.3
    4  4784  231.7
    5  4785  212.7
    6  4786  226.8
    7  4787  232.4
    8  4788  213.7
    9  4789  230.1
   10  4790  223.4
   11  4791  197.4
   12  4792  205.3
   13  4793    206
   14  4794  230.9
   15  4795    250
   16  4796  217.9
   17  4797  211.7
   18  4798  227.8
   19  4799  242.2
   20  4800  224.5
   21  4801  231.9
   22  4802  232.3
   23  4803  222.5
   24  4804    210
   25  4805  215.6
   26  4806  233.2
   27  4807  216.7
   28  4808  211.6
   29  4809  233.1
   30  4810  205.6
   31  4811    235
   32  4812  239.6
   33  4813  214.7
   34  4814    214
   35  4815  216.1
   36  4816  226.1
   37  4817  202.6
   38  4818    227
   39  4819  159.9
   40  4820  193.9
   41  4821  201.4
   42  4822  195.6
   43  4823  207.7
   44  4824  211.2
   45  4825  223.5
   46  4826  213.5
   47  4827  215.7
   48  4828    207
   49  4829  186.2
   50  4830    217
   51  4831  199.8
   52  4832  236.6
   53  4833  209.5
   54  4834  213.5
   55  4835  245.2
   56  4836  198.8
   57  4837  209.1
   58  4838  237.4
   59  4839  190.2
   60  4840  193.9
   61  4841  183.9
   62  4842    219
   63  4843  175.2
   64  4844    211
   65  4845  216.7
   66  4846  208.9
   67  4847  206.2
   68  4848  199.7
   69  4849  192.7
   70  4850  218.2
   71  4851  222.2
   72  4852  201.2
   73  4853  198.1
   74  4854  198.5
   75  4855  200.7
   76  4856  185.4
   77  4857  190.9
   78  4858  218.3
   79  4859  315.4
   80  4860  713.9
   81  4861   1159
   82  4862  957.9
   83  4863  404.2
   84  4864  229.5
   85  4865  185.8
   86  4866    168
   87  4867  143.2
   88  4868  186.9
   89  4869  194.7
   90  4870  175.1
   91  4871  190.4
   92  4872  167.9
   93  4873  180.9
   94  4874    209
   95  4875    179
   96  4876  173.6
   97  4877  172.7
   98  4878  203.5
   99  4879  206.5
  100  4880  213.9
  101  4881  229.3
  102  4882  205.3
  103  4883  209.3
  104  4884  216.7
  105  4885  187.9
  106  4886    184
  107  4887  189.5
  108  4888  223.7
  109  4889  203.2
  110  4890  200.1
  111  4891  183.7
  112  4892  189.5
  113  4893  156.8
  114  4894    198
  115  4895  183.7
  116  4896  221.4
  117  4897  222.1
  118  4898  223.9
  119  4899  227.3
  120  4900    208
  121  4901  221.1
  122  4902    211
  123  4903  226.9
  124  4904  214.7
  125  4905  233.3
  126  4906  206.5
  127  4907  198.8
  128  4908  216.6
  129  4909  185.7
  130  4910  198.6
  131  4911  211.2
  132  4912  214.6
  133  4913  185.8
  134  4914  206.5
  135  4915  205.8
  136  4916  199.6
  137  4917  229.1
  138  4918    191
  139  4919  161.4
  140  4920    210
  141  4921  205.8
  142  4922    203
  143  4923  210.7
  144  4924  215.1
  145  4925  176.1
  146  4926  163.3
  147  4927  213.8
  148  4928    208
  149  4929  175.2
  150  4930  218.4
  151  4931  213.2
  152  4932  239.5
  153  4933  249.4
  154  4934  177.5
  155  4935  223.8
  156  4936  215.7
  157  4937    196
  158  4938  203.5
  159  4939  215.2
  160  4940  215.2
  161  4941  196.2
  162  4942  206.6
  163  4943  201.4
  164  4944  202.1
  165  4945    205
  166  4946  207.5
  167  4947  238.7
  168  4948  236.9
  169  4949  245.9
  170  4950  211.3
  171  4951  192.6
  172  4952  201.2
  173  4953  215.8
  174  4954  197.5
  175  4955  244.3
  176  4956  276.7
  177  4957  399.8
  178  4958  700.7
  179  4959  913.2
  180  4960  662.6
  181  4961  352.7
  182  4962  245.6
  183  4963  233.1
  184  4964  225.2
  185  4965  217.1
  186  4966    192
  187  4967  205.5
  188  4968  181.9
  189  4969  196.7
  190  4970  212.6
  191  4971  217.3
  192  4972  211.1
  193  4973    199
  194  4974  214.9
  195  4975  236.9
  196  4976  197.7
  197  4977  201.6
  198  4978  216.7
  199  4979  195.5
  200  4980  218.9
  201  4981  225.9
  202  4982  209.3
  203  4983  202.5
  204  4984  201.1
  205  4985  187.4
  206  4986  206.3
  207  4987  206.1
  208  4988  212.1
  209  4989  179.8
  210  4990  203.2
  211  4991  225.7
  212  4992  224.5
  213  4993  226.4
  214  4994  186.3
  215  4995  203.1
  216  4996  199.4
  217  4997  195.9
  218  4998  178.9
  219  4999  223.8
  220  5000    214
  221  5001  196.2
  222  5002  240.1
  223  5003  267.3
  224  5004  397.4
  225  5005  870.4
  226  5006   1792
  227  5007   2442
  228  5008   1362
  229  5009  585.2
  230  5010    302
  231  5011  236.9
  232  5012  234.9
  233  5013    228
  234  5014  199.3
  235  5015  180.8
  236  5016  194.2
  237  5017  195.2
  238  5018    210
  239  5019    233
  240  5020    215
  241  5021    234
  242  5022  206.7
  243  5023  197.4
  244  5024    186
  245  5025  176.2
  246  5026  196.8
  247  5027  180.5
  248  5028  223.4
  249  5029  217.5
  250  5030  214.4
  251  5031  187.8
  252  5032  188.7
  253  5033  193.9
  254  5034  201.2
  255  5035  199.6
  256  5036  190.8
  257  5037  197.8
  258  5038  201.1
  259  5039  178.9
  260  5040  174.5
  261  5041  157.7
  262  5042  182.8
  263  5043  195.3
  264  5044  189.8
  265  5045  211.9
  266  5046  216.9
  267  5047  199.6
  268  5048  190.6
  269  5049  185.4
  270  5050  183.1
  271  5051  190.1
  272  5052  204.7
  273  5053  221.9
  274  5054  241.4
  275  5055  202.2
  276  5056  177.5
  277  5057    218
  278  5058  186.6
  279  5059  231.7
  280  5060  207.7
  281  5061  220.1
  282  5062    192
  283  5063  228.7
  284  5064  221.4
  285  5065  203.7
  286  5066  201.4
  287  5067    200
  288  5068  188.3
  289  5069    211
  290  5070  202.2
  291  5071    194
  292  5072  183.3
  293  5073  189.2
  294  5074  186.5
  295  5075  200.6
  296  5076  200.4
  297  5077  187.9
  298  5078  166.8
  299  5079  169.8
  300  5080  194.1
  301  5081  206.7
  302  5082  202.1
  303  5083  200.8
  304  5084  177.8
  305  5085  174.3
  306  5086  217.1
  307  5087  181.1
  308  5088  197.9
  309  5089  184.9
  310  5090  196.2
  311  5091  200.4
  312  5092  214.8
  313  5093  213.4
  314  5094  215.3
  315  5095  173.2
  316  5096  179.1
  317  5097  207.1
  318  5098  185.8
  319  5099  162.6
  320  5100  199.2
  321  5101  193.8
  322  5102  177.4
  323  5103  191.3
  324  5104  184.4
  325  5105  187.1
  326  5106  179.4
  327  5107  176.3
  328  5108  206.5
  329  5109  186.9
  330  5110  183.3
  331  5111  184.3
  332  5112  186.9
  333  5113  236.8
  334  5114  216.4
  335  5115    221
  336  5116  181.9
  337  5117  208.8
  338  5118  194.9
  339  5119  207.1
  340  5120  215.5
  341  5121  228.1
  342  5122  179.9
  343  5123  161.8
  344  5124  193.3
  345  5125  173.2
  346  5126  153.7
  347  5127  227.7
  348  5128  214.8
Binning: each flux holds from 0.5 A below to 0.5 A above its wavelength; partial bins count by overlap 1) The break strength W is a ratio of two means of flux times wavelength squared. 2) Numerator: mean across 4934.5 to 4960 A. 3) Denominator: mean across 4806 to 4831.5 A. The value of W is 1.4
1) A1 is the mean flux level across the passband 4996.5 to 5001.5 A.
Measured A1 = 202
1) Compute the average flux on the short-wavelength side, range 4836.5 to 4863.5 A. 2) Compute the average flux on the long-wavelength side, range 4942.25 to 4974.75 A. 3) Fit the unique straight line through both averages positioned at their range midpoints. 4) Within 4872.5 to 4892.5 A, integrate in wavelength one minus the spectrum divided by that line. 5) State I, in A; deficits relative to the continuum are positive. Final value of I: 6.4 A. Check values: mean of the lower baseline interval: 297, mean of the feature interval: 198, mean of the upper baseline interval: 276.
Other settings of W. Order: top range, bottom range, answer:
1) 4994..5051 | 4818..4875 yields 1.36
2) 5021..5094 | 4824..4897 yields 0.91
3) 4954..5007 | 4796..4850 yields 1.59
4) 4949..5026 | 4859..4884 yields 1.14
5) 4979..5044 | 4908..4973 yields 1.29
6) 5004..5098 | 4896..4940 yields 1.34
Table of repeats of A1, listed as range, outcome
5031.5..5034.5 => 195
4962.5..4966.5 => 217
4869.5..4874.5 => 185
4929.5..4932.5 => 224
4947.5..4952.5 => 218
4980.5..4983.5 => 213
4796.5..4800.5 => 227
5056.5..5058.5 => 202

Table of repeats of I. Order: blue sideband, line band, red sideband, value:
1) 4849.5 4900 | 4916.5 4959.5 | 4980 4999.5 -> -3.7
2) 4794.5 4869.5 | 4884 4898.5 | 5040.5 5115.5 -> 2.1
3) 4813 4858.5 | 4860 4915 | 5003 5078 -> -3.5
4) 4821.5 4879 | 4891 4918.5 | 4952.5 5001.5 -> 4.5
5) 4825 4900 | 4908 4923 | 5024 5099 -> 1.6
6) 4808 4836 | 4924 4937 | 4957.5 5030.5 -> 3.5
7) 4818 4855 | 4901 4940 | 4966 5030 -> 7.8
